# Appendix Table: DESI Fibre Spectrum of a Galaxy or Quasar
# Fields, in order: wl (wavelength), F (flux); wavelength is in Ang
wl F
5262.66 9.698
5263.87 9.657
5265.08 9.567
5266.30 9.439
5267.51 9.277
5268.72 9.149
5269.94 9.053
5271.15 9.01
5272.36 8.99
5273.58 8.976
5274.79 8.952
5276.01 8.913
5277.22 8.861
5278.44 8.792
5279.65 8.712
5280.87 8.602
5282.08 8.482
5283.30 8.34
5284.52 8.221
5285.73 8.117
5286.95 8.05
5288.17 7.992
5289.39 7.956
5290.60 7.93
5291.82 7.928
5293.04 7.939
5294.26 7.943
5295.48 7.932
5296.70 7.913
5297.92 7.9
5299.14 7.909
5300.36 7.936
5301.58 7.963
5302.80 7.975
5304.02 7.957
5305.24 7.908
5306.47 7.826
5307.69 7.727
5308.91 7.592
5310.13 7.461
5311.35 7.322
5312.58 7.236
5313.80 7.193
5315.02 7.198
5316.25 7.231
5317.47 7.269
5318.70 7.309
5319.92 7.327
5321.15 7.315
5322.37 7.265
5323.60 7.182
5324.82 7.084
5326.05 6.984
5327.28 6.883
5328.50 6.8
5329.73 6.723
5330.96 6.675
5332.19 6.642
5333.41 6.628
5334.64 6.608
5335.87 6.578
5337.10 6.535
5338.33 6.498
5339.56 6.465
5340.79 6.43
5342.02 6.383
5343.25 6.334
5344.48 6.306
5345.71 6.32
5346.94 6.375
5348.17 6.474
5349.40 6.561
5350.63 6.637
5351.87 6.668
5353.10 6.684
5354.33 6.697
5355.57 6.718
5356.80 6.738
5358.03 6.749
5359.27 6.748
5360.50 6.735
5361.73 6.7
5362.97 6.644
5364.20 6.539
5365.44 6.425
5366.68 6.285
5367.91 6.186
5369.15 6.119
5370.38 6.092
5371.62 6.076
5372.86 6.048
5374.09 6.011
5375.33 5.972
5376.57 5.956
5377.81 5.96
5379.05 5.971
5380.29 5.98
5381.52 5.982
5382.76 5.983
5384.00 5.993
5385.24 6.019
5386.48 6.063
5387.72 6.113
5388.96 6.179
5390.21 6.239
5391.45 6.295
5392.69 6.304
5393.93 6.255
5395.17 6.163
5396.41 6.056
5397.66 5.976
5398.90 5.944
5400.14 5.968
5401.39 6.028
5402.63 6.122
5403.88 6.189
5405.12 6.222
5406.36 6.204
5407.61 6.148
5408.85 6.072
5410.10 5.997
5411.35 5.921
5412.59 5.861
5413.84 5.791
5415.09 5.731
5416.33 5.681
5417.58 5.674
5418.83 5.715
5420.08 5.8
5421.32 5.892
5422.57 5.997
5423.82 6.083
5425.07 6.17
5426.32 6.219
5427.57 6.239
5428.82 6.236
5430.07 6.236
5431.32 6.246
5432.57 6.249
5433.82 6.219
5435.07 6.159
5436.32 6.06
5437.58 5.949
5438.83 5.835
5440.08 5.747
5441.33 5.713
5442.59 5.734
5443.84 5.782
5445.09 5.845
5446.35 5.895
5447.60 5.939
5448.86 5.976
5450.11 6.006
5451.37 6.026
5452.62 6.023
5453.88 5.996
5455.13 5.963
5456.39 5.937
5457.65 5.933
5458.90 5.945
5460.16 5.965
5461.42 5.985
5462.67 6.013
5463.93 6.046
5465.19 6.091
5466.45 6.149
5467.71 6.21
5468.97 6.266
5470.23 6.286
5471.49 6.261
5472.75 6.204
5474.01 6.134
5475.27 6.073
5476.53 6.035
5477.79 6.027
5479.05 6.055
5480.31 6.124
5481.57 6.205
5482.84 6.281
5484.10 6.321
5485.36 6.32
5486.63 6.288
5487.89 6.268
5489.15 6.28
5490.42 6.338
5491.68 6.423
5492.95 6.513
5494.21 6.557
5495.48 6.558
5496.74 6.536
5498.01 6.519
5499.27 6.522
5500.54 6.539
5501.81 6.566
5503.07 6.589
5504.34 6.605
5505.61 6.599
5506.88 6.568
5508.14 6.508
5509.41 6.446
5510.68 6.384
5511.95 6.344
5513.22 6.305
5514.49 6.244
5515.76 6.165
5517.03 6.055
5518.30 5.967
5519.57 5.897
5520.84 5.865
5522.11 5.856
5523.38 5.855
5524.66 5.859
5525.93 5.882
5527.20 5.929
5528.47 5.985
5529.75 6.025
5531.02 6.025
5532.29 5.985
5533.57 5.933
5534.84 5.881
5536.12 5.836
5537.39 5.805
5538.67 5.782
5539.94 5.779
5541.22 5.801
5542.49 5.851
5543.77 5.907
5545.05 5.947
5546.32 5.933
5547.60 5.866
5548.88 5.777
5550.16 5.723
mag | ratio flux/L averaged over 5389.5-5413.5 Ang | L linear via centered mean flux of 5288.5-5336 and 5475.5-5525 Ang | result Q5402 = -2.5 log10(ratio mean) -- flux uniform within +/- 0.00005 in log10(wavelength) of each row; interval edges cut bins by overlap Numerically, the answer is 0.13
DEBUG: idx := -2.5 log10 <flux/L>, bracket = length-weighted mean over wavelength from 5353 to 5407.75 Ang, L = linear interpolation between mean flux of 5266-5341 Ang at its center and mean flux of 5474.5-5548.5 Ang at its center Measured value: 0.15 mag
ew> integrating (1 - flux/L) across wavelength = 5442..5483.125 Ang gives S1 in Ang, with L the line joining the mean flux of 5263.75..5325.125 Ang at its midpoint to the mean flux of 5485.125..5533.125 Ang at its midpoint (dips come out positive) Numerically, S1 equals 3.8 Ang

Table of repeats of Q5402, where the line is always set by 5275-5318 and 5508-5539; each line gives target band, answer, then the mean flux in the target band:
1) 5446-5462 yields 0.11 mag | 5.97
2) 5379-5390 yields 0.19 mag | 6.04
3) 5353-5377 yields 0.15 mag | 6.4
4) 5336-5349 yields 0.18 mag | 6.42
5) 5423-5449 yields 0.13 mag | 6.02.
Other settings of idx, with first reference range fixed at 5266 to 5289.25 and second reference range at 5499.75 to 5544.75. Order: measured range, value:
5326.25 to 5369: 0.21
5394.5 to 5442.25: 0.20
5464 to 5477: 0.08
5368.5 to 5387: 0.26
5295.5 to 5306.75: 0.07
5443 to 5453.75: 0.16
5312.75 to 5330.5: 0.16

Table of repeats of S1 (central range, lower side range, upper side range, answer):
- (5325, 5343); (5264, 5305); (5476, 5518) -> 3.01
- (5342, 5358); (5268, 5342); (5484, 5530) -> 1.81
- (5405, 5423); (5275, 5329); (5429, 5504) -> 2.09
